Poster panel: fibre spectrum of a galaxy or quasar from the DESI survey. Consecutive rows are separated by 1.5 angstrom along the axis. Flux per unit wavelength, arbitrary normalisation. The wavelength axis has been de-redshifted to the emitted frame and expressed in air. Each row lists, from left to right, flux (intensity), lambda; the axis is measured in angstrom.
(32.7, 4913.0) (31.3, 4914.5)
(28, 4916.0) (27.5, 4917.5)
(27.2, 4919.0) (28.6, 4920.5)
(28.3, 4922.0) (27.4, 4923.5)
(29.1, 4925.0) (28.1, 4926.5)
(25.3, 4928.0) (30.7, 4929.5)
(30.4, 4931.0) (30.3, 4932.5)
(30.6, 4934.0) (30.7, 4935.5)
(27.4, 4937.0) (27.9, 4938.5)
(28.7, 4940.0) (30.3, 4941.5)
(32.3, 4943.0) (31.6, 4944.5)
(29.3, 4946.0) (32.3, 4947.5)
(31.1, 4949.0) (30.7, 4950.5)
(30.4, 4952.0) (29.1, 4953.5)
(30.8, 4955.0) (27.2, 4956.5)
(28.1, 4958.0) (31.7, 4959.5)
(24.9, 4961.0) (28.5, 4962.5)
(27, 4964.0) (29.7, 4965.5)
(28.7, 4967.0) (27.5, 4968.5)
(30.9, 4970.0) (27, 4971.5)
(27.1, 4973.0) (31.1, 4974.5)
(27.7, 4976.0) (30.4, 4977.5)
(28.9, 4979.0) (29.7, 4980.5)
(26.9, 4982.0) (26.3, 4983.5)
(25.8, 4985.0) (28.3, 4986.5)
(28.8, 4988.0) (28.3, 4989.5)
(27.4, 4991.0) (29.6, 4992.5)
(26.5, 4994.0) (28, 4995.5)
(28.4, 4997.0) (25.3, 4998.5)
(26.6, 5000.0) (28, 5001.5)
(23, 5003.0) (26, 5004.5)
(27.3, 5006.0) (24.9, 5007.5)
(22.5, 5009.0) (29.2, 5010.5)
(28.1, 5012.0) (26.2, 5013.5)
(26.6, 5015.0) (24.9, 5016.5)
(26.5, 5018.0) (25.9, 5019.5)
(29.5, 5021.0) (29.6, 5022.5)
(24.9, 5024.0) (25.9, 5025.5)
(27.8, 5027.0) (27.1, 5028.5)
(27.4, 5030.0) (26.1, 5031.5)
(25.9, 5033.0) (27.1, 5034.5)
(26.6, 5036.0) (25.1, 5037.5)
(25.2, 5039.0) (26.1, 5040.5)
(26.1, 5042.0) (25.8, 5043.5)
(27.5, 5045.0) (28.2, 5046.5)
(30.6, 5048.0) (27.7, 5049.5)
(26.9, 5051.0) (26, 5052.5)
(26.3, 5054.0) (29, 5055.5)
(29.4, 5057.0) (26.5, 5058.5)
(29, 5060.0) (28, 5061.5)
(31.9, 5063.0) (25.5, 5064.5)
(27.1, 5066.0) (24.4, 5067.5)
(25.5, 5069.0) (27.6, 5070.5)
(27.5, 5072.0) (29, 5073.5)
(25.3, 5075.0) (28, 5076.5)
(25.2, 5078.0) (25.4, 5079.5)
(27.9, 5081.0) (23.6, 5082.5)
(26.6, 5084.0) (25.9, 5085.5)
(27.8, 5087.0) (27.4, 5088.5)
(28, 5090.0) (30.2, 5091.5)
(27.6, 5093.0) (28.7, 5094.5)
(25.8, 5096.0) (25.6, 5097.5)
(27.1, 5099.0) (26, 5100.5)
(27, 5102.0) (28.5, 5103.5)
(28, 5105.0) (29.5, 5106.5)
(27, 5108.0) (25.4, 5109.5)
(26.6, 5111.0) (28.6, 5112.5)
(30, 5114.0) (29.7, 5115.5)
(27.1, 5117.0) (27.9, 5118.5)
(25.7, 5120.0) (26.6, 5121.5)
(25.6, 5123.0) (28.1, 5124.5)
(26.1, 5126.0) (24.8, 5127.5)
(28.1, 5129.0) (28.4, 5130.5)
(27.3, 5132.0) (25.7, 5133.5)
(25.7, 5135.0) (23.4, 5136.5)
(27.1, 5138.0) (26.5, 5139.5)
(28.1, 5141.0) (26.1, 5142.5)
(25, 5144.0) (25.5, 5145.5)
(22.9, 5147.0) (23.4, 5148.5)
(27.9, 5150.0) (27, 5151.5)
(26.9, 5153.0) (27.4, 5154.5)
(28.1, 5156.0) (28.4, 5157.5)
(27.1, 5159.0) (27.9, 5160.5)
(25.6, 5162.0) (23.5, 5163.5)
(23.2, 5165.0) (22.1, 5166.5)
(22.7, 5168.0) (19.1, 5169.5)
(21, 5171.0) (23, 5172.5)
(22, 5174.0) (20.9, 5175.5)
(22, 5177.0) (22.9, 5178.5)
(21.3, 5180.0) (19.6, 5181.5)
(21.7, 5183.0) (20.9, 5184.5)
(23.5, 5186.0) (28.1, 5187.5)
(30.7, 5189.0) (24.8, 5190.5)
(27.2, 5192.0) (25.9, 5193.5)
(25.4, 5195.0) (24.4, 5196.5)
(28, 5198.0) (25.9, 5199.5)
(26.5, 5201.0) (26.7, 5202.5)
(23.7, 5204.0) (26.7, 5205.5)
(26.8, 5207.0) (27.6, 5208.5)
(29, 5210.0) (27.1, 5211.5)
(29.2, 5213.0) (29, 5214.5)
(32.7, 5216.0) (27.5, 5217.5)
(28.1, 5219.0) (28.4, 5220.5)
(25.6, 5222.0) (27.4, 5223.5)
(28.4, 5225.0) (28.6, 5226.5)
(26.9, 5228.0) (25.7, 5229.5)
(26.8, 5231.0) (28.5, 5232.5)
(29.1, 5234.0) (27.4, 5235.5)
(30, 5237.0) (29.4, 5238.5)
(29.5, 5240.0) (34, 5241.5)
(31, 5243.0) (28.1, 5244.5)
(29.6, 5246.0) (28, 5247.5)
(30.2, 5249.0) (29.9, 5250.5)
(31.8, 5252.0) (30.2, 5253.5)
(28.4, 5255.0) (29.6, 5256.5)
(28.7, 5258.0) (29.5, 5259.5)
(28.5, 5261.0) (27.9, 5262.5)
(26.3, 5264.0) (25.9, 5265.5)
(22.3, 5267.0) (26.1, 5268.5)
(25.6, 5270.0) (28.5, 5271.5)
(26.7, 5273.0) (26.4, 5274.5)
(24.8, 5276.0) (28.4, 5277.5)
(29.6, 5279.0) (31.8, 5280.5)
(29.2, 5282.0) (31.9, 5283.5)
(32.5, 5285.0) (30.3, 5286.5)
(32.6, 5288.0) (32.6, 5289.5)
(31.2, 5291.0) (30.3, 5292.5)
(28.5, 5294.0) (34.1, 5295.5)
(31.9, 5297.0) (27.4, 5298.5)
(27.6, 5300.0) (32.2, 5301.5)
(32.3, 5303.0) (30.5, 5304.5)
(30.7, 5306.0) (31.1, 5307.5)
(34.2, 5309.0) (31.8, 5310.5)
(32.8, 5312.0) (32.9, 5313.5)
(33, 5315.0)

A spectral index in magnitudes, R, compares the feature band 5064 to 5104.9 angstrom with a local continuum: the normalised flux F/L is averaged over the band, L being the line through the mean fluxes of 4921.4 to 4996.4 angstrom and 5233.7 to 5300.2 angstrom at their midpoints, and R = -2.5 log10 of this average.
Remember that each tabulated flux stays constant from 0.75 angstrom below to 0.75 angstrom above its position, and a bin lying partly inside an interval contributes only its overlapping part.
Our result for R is 0.08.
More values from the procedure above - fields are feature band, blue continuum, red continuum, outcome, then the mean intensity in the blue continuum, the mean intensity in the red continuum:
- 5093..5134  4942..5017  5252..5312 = 0.06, 28.1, 29.5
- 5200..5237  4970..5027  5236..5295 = 0.04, 27.3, 29.1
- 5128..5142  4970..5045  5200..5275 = 0.04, 27.1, 28.1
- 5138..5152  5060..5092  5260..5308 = 0.08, 27.1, 29.2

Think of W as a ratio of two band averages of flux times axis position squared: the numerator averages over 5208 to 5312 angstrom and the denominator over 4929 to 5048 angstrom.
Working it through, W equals 1.16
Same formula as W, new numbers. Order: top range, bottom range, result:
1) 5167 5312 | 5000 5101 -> 1.11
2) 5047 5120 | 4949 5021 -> 1.03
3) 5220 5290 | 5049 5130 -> 1.12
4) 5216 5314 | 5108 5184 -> 1.21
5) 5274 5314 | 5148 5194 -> 1.32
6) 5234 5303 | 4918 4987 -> 1.14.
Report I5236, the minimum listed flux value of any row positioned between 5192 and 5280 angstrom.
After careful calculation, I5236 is 22.3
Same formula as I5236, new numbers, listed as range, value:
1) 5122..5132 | 24.8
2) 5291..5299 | 27.4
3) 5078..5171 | 19.1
